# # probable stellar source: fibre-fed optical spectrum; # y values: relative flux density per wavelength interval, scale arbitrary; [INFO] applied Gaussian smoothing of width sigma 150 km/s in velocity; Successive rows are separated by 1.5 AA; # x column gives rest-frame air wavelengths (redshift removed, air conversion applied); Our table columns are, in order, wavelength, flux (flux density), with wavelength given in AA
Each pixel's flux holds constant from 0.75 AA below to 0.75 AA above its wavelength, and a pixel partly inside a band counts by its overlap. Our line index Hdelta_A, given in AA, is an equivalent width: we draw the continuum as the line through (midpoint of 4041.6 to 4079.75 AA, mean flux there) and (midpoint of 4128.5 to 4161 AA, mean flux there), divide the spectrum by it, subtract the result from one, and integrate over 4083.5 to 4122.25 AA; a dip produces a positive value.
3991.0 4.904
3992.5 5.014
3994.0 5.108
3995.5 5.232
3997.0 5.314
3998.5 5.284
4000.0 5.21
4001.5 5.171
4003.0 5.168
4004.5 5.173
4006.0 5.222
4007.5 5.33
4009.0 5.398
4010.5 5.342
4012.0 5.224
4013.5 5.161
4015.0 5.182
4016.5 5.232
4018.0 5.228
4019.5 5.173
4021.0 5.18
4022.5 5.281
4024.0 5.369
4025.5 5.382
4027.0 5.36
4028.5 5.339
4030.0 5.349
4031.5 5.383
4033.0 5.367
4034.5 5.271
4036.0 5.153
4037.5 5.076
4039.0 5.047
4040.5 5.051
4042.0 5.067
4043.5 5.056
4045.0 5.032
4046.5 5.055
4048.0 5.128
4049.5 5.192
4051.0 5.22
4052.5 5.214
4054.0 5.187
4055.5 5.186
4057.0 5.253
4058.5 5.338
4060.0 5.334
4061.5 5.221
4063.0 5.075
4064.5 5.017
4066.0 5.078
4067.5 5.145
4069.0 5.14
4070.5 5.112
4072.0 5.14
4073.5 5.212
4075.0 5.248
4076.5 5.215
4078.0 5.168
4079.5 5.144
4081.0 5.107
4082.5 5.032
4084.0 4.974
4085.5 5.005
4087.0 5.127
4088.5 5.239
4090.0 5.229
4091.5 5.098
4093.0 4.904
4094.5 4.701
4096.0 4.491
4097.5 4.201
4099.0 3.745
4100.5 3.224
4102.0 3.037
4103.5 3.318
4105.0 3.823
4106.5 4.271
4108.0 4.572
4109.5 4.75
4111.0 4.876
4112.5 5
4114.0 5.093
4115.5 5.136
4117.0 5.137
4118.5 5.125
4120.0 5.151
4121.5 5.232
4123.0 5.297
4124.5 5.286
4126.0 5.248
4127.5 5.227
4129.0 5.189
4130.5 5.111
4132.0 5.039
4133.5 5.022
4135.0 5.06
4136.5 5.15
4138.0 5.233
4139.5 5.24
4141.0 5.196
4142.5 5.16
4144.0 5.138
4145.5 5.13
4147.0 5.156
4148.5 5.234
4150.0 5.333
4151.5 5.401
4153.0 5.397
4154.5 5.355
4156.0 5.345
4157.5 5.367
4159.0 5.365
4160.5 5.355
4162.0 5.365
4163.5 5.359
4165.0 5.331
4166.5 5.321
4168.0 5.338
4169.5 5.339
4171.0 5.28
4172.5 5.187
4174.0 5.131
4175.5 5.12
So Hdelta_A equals 4.2 AA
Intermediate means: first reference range 5.16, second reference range 5.23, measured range 4.63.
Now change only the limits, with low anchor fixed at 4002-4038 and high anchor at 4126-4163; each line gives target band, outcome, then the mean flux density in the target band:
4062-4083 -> 0.5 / 5.13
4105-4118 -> 1.1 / 4.8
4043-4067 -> 0.4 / 5.16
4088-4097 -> 0.6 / 4.91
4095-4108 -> 3.5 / 3.83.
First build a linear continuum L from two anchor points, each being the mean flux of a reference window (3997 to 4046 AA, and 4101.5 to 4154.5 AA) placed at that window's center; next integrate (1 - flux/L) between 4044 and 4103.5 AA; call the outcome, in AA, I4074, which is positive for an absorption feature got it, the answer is 2.0 AA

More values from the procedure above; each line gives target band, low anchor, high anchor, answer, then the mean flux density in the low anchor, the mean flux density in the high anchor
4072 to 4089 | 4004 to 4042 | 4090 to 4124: -1.2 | 5.25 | 4.57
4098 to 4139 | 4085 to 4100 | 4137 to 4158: 2.0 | 4.74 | 5.26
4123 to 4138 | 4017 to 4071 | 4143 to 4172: 0.3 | 5.2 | 5.31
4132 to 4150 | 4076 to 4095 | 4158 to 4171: 0.4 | 5.08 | 5.34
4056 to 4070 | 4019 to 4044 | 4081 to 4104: -0.9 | 5.23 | 4.52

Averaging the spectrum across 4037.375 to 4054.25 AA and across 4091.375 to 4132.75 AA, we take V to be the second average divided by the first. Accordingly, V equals 0.9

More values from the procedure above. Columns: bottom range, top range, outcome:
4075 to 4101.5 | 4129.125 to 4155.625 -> 1.08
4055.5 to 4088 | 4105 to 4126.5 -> 0.96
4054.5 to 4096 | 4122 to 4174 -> 1.03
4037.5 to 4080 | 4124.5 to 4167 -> 1.02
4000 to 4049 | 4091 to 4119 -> 0.85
